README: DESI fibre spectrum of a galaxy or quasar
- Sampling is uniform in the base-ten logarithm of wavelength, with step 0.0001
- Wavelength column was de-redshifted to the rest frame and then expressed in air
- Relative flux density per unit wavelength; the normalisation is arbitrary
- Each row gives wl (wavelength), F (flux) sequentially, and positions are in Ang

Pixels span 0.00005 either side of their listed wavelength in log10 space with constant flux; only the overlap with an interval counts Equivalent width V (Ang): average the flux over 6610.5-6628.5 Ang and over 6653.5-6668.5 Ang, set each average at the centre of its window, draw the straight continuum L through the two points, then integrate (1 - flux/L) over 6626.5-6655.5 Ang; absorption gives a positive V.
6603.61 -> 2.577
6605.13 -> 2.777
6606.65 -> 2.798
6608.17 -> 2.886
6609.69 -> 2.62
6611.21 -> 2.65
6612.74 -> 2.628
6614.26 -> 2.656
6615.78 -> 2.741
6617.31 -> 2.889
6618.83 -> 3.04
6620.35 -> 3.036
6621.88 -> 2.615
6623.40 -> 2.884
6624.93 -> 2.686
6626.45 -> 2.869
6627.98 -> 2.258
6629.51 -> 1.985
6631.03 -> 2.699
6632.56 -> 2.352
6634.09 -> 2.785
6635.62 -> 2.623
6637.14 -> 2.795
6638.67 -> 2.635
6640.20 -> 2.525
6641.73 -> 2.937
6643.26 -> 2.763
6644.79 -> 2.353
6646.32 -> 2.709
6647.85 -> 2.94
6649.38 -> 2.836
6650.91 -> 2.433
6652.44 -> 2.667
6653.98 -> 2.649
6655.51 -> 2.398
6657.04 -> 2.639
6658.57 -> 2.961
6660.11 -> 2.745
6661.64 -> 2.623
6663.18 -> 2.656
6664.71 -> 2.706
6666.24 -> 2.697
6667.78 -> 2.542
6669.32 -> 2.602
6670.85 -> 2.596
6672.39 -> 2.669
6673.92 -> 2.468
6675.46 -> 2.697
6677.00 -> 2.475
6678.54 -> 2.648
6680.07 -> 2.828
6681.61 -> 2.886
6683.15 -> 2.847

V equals 1.0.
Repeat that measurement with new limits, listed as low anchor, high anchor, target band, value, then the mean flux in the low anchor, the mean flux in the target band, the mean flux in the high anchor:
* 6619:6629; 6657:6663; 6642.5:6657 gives 0.53 Ang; 2.72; 2.64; 2.74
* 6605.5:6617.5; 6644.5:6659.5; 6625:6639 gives 0.71 Ang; 2.73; 2.56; 2.67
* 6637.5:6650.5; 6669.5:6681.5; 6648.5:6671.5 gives 0.18 Ang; 2.71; 2.65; 2.64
